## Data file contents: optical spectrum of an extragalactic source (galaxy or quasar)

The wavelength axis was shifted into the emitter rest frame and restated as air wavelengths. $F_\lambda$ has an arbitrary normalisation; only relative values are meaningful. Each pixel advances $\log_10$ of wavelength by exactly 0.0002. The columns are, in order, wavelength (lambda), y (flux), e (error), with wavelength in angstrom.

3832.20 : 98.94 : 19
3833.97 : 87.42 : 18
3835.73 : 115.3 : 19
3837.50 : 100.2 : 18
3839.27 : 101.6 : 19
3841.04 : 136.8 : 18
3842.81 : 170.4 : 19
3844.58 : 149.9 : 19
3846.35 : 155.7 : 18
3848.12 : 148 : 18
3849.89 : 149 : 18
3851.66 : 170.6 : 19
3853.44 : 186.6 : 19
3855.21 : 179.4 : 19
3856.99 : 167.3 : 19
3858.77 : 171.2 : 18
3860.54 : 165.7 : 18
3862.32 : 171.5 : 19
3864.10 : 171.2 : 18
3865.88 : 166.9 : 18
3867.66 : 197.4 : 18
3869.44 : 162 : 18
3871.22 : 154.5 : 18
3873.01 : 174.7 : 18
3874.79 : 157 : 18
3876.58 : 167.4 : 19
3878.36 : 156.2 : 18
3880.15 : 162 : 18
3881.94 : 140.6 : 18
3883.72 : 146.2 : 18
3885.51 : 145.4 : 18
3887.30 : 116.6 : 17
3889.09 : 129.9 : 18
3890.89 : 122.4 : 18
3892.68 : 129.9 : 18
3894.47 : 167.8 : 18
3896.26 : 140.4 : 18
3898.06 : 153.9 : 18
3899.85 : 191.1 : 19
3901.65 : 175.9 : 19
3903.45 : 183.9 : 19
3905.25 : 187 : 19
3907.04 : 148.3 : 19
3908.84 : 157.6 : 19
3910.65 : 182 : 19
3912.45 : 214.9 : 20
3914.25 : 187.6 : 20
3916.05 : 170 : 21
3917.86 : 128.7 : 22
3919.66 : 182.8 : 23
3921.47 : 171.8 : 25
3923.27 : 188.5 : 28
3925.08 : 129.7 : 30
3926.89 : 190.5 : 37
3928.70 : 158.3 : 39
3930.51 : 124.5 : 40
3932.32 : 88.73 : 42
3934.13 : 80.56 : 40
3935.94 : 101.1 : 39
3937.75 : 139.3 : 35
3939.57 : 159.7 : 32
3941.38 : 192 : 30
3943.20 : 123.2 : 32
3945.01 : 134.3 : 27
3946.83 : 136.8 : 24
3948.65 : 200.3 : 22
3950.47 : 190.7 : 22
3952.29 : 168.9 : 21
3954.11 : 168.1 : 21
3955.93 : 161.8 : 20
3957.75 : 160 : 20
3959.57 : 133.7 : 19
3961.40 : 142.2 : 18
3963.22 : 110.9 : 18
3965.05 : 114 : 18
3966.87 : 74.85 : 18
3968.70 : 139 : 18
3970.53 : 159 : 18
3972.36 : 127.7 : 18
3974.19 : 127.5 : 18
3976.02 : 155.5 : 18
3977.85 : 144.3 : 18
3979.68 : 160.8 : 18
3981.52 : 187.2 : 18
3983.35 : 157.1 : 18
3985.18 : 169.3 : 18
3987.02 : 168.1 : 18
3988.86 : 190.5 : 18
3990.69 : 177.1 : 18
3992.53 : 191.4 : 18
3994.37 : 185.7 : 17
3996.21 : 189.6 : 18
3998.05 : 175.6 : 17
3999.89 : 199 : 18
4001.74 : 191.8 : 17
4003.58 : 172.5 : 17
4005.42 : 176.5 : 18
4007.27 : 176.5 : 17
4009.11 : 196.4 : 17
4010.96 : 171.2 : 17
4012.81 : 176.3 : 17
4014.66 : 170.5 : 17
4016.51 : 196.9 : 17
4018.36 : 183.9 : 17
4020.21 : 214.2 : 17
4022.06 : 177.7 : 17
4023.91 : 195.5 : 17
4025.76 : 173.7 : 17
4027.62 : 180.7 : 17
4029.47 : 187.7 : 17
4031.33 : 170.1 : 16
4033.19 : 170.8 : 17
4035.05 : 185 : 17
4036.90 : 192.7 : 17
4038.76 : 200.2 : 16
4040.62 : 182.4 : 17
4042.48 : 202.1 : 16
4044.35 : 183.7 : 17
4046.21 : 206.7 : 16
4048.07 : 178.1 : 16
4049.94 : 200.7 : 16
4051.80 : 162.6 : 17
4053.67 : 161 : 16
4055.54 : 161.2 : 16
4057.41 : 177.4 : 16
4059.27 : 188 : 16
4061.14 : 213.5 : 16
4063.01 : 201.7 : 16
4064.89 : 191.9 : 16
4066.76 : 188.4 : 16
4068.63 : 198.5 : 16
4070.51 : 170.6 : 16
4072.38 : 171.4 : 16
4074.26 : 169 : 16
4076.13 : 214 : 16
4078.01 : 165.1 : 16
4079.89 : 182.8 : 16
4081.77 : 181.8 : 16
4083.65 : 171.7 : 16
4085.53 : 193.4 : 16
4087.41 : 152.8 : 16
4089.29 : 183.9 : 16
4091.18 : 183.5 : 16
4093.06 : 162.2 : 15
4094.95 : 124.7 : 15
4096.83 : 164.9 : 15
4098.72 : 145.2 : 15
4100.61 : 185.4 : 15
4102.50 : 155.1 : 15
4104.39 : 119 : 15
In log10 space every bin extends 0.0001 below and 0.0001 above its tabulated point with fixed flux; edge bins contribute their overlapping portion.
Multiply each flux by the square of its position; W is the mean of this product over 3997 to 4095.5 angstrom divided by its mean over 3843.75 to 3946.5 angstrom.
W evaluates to 1.25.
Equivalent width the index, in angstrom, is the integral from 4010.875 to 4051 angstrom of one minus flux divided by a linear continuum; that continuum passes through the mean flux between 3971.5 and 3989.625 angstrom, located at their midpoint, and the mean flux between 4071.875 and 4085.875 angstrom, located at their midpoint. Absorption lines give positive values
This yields -3.9 angstrom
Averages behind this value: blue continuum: 159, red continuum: 181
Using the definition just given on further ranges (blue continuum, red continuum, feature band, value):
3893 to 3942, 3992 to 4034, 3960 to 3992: 4.9 angstrom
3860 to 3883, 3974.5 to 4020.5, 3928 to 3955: 4.4 angstrom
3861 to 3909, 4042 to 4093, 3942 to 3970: 3.9 angstrom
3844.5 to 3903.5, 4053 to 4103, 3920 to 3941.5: 2.8 angstrom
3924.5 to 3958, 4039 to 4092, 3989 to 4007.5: -2.2 angstrom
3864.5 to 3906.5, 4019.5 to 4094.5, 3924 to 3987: 8.7 angstrom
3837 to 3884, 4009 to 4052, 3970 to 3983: 1.9 angstrom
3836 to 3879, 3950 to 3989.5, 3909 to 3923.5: -2.1 angstrom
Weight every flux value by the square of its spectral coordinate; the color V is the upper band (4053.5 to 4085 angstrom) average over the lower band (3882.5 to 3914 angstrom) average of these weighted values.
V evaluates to 1.26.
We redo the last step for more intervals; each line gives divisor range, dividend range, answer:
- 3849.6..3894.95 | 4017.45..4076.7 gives 1.28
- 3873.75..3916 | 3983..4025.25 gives 1.21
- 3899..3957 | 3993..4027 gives 1.20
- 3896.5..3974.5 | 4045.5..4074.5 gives 1.28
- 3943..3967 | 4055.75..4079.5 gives 1.34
